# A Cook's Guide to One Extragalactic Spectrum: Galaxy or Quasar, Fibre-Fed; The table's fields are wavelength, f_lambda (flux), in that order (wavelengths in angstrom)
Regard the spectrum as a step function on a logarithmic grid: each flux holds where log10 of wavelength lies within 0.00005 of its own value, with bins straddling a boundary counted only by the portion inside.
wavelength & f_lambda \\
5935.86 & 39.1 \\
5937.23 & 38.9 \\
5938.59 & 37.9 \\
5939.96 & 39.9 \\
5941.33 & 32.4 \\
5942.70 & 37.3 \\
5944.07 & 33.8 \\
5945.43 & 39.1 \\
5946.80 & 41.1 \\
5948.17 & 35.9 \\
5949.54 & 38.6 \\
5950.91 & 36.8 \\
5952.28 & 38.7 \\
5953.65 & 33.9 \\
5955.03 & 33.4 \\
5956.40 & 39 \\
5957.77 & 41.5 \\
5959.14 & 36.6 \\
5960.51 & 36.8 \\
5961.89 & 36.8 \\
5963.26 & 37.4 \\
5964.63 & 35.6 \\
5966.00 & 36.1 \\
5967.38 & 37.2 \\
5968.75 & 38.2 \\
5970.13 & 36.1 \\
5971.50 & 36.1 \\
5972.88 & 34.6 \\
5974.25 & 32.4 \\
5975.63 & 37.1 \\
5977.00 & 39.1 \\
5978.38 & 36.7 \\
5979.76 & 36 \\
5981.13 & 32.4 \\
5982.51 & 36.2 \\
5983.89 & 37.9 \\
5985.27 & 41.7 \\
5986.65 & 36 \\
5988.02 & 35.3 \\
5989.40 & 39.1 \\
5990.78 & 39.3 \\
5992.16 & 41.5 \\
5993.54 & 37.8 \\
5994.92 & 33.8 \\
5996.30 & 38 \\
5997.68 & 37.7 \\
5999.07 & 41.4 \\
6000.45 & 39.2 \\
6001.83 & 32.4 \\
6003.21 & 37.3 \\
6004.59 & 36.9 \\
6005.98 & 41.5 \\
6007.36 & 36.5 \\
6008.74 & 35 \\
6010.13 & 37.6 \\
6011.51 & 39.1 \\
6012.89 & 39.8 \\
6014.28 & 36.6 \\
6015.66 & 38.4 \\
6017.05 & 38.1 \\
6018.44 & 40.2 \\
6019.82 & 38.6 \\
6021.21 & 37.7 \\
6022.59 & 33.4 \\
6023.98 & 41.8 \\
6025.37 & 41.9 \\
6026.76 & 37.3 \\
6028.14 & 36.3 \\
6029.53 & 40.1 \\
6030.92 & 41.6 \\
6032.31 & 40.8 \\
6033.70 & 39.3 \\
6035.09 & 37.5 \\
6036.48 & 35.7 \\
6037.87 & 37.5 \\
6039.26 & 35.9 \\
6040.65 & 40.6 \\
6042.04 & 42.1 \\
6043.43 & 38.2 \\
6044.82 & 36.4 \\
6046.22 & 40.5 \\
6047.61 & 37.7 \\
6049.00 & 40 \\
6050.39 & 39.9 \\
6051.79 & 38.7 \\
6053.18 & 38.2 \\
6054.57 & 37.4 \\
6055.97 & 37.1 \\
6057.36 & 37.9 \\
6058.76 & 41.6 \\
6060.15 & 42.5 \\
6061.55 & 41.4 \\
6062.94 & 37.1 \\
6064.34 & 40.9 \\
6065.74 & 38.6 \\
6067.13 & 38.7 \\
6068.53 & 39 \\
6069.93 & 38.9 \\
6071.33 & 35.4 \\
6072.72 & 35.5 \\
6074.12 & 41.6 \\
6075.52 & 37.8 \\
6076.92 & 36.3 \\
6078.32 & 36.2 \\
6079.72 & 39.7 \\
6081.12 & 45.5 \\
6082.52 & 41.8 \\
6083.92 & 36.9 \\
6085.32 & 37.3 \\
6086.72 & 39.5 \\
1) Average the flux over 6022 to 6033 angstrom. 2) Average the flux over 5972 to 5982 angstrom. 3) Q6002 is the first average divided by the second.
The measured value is 1.10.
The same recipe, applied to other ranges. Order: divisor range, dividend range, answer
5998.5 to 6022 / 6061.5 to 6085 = 1.02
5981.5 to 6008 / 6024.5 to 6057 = 1.02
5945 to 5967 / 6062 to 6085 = 1.04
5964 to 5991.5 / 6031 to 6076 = 1.06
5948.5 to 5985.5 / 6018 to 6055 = 1.06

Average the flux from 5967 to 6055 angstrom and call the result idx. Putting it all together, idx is 37.9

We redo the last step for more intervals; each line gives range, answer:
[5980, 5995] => 37.5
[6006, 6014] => 37.9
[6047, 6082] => 39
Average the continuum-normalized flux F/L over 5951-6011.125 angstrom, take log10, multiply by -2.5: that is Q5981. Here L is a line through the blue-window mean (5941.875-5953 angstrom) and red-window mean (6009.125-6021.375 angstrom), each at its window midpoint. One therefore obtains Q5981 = 0.03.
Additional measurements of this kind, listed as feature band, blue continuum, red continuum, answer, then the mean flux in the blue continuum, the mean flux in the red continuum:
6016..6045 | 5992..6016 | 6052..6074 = -0.013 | 37.7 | 38.8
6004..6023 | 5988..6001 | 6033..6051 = 0.017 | 38.4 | 38.6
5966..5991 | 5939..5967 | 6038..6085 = 0.024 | 37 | 38.9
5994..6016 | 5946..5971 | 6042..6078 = 0.010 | 37.2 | 38.7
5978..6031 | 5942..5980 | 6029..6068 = 0.003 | 36.9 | 39.1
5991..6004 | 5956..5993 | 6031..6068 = -0.001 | 37.1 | 39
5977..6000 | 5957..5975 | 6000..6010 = -0.023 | 36.6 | 37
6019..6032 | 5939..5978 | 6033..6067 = -0.014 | 36.8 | 38.9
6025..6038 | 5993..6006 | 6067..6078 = -0.035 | 37.4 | 37.8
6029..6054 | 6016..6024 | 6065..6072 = -0.024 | 38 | 38.1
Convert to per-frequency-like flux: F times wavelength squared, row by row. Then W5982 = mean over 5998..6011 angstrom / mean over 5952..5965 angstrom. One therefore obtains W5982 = 1.03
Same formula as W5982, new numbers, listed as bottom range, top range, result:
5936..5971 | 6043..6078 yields 1.08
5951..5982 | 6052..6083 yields 1.11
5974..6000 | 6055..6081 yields 1.07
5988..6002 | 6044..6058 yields 1.03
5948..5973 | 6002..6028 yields 1.05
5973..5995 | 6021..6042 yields 1.06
